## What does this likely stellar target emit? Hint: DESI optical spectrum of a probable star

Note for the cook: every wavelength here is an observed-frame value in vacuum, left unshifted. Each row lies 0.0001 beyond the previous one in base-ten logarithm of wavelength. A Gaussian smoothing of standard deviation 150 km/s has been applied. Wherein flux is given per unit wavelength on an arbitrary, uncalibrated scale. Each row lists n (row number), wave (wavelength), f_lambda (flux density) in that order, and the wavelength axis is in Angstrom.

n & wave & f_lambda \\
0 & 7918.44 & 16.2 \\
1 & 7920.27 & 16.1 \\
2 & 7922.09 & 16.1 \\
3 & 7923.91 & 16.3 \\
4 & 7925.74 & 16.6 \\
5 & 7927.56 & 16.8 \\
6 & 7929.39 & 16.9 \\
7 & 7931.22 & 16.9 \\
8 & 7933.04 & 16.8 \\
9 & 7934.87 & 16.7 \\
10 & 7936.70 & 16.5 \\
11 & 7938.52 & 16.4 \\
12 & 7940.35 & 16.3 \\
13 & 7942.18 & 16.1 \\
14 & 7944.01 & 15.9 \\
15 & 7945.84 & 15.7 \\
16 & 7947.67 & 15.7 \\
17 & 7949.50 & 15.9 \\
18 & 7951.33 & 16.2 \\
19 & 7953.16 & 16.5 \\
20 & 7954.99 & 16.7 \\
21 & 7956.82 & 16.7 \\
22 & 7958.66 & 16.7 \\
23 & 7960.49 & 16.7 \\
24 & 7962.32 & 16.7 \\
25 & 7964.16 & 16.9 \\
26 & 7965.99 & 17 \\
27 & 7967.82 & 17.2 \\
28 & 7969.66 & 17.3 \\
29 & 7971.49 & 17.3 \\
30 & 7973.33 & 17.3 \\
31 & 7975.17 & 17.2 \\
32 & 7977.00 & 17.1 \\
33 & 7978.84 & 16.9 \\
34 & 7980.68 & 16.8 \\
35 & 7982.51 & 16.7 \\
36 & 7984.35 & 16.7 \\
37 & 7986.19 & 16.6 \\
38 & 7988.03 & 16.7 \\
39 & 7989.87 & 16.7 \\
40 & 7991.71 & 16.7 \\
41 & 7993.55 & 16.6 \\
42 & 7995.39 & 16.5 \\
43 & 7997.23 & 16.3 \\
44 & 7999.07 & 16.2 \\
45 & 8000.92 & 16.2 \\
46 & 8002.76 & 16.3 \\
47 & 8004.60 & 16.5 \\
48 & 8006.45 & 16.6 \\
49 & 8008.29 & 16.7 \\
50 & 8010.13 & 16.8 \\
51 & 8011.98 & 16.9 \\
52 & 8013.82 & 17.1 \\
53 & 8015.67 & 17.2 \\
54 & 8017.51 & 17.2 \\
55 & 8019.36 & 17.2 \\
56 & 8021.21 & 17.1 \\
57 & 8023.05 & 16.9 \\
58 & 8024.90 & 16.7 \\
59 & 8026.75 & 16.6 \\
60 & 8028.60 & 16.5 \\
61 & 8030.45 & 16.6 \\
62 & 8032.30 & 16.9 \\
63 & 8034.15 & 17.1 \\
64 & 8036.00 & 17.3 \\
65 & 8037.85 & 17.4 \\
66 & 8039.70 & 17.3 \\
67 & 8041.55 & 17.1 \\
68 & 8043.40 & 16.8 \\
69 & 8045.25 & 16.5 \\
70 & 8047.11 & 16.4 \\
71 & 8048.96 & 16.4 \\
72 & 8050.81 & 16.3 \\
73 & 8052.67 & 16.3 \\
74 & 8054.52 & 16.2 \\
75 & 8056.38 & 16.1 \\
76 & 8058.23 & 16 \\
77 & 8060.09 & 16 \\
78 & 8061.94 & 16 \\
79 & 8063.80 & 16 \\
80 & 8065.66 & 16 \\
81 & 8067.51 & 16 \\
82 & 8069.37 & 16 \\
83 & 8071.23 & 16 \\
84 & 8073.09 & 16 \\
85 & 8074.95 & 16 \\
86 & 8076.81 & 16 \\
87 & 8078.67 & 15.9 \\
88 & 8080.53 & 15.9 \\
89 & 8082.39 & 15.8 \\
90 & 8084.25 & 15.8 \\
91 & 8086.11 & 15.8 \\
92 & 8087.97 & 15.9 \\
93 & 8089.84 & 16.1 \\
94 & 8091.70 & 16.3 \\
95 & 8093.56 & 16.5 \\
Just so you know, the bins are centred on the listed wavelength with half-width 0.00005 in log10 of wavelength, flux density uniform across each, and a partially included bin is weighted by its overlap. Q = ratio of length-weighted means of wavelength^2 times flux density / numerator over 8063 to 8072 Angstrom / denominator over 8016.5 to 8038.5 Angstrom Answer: 0.95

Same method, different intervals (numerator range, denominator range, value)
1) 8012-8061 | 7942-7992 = 1.02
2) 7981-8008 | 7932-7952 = 1.03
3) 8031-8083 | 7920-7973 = 1.02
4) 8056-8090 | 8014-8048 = 0.95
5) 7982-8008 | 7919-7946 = 1.02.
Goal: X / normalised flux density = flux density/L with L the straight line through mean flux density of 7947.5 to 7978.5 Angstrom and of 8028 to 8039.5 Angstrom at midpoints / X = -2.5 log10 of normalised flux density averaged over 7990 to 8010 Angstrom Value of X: 0.03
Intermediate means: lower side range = 16.8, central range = 16.5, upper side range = 17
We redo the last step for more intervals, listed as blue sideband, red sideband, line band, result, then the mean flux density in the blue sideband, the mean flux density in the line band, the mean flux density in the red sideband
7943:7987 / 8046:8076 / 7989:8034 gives -0.020 mag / 16.7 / 16.7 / 16.1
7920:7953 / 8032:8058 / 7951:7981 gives -0.031 mag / 16.3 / 16.9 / 16.7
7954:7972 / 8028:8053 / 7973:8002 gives 0.012 mag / 16.9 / 16.7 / 16.8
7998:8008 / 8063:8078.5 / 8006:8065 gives -0.033 mag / 16.4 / 16.7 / 16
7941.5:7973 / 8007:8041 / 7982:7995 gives 0.006 mag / 16.6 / 16.7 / 17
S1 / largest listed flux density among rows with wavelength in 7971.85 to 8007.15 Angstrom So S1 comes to 17.3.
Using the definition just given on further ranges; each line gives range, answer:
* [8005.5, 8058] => 17.4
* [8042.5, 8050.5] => 16.8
